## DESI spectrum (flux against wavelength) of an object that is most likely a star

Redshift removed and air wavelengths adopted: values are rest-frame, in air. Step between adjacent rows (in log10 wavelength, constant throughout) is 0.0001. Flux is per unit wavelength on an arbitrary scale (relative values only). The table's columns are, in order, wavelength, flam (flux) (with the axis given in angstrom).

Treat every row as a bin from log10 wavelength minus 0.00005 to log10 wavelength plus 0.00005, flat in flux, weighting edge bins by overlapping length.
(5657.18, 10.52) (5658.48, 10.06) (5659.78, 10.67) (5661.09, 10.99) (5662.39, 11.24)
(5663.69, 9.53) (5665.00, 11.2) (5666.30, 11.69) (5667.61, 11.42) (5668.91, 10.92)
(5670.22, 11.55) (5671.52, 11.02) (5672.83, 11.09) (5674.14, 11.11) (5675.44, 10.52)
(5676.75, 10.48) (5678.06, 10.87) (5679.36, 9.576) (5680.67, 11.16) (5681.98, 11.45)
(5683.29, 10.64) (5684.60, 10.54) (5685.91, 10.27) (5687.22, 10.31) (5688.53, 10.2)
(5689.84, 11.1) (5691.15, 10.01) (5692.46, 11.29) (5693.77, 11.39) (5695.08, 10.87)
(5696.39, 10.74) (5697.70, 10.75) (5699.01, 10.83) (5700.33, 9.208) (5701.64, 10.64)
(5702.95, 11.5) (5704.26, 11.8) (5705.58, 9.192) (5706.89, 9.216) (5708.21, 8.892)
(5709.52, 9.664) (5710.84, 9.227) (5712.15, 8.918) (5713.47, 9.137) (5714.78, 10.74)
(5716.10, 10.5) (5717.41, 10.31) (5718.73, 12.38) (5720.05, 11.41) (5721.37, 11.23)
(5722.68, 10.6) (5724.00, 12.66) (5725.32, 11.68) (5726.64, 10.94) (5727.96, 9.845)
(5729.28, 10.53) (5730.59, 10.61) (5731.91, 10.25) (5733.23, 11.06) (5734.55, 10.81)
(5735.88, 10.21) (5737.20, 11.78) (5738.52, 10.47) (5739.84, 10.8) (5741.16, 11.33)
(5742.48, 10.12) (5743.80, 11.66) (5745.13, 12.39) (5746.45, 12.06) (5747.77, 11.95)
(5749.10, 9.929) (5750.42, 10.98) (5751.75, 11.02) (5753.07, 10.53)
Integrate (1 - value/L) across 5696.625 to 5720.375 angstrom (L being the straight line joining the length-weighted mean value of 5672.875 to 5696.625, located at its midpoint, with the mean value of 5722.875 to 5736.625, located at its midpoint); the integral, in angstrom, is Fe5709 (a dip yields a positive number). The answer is 1.2 angstrom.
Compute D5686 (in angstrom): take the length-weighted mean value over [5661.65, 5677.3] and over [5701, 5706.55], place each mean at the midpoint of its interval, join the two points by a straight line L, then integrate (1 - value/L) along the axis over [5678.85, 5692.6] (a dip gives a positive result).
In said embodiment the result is 0.34 angstrom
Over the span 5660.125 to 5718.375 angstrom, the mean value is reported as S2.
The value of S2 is 10.5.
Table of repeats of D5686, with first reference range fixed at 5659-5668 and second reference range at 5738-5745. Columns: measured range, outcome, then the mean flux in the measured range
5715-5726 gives -0.34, 11.3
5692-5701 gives 0.20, 10.7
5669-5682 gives 0.10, 10.9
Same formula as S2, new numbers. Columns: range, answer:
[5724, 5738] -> 10.9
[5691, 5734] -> 10.6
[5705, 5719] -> 9.77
